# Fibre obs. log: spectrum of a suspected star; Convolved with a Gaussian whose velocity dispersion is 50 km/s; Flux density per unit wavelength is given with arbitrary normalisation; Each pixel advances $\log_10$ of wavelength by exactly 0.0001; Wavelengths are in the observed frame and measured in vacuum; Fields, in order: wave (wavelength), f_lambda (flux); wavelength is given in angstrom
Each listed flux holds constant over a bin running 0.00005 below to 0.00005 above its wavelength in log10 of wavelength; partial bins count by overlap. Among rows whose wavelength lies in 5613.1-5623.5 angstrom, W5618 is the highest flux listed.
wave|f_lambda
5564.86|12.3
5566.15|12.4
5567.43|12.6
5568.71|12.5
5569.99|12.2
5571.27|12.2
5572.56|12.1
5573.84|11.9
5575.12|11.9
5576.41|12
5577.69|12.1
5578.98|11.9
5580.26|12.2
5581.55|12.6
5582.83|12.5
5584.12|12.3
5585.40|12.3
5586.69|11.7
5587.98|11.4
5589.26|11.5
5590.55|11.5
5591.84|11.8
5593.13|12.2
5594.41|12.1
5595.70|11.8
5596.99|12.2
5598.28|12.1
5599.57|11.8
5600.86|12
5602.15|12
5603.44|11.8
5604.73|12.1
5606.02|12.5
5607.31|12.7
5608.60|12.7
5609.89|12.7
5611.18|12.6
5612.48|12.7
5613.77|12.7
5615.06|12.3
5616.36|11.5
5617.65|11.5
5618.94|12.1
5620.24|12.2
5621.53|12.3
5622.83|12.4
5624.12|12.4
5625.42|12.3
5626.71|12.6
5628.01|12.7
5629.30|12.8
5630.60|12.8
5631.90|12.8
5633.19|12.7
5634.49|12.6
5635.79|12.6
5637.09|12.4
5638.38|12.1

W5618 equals 12.7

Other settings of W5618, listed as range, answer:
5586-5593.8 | 12.2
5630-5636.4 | 12.8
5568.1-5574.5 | 12.5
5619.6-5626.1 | 12.4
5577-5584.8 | 12.6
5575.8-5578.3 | 12.1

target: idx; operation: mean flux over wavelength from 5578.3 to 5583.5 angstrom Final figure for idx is 12.3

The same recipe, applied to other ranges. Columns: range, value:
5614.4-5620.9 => 11.9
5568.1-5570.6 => 12.4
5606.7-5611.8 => 12.7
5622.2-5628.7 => 12.5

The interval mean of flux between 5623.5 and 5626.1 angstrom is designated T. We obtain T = 12.4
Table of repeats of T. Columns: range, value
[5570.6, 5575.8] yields 12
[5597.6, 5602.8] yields 12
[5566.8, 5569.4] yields 12.6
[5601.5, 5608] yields 12.2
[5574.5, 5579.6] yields 12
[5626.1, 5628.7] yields 12.7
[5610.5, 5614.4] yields 12.7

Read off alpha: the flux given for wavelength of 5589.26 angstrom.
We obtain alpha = 11.5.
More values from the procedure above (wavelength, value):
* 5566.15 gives 12.4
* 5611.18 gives 12.6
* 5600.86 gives 12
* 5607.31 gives 12.7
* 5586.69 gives 11.7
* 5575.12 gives 11.9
